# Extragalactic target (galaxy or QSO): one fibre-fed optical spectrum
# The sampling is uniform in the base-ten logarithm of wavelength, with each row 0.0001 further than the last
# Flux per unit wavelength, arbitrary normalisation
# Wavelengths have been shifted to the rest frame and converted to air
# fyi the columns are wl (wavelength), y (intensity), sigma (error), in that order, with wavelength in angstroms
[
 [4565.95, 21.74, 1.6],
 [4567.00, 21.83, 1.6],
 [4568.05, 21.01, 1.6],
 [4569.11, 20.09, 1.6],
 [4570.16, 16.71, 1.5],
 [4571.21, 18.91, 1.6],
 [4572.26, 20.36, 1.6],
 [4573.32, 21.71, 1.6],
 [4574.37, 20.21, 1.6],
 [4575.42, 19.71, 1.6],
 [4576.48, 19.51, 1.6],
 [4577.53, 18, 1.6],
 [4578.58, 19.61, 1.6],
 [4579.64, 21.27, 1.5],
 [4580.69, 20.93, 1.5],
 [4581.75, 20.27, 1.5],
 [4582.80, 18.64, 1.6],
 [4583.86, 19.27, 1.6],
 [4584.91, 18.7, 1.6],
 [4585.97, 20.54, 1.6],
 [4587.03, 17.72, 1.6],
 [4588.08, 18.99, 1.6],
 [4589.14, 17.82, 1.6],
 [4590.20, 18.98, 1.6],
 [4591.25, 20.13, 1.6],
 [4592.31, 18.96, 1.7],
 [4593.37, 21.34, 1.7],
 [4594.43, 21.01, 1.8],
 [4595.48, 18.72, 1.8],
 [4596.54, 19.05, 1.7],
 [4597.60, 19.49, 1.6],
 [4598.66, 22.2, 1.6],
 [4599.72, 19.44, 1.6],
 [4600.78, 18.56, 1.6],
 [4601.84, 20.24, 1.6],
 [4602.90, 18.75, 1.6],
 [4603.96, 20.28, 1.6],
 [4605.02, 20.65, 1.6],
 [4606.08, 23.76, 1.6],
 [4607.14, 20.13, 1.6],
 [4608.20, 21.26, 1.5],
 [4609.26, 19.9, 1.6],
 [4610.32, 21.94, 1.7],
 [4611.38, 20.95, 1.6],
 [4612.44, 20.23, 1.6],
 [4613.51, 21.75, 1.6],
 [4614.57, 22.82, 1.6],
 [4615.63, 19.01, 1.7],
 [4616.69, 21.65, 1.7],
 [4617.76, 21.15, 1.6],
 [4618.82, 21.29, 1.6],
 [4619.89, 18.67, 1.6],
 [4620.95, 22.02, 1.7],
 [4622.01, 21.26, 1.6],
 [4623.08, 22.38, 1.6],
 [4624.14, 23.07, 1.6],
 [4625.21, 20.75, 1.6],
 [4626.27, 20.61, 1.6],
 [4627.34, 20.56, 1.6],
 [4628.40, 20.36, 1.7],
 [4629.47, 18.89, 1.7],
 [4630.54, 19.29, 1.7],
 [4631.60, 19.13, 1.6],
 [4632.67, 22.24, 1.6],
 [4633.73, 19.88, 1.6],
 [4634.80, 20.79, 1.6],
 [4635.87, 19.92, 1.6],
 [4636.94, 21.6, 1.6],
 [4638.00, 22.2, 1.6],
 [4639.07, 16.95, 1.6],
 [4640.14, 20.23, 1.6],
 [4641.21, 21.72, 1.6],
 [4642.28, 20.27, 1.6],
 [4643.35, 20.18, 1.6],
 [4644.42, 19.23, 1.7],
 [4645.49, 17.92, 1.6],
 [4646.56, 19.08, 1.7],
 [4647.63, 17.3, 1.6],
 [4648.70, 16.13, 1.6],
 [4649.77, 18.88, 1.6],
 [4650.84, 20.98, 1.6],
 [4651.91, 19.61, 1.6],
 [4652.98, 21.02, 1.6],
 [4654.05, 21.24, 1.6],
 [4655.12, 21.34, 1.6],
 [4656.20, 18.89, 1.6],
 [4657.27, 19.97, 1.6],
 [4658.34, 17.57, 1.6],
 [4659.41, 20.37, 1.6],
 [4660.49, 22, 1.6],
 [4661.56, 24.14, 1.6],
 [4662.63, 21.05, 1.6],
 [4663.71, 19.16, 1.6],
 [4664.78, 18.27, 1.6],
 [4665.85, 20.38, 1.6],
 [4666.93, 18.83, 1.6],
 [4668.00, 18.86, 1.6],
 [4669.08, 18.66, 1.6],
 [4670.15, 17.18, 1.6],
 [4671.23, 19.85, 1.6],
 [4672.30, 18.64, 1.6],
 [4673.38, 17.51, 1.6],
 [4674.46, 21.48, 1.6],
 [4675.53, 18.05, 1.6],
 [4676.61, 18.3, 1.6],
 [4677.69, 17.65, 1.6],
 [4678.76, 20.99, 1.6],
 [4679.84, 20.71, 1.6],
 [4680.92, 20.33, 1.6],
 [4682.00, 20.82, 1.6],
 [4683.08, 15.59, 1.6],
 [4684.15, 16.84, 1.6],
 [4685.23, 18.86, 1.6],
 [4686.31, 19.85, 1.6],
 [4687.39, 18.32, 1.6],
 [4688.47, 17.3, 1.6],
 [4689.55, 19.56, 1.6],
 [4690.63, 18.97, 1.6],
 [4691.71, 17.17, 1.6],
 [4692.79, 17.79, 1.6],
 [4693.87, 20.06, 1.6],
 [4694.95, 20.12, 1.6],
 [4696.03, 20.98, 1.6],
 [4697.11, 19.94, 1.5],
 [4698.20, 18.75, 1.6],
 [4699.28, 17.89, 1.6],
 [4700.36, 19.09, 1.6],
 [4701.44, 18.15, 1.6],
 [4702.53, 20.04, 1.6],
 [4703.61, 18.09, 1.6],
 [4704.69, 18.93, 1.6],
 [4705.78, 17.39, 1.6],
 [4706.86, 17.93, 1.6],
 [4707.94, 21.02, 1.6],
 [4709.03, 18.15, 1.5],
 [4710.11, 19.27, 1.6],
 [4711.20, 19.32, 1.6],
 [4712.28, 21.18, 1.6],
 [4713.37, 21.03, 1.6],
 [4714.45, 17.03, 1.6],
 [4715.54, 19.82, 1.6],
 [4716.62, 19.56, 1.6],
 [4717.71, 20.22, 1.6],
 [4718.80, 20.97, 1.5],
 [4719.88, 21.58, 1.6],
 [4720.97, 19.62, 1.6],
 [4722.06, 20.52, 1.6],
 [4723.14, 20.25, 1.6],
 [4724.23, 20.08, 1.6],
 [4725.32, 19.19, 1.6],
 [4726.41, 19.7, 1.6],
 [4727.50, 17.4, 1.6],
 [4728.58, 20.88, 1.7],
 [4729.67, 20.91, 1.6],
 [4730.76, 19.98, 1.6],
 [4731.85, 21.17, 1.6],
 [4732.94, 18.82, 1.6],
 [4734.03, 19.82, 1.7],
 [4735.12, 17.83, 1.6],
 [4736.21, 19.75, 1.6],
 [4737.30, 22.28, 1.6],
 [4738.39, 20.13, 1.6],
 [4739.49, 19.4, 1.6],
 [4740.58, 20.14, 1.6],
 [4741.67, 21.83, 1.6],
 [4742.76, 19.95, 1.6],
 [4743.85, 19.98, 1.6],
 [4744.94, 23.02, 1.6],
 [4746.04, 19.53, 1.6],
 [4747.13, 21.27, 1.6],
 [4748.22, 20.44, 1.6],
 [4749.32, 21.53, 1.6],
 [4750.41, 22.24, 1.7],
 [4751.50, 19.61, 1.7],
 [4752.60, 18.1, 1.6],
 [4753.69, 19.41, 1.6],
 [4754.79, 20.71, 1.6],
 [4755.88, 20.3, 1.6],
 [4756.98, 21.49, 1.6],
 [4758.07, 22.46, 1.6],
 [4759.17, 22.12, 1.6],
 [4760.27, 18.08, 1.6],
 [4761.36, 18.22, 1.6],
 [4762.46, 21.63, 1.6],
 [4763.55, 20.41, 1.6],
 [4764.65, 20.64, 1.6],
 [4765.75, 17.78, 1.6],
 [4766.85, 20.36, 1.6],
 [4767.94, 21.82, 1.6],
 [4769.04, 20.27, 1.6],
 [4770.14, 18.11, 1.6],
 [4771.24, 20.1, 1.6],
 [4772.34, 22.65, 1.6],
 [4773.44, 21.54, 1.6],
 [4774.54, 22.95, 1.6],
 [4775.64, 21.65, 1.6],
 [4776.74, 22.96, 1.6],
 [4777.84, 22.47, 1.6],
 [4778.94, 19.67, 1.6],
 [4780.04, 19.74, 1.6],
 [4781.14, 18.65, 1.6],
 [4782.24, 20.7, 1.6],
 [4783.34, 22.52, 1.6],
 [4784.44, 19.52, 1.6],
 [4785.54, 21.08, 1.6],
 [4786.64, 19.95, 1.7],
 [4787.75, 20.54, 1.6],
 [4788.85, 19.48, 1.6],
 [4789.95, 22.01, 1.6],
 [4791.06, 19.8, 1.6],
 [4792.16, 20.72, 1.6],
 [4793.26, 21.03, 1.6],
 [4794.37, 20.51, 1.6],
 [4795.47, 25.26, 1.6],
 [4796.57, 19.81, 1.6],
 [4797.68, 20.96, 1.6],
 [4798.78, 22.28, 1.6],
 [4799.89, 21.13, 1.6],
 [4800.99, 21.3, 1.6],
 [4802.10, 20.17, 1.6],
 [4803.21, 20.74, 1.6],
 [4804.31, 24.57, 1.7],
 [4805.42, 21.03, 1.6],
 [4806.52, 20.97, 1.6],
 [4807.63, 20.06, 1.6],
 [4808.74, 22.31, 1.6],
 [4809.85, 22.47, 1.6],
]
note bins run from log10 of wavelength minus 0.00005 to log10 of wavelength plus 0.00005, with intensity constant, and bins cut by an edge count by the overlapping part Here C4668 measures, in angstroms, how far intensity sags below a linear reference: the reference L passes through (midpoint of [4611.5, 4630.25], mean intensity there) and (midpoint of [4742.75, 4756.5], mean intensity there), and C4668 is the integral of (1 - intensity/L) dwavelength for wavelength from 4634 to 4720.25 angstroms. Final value 5.5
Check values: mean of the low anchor 20.9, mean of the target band 19.4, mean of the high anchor 20.5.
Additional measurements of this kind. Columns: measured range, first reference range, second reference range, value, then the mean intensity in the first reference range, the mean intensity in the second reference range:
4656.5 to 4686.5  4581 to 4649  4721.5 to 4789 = 1.3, 20.1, 20.4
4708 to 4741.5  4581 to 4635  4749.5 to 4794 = 1.0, 20.3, 20.6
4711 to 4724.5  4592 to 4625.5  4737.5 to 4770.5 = 0.2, 20.7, 20.4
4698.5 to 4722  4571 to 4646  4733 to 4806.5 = 1.3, 20.2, 20.7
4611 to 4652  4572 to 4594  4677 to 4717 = -1.9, 19.6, 19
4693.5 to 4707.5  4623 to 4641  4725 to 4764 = 0.9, 20.5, 20.3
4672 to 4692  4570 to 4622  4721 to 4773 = 1.4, 20.1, 20.3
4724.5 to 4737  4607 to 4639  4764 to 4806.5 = 0.8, 20.8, 21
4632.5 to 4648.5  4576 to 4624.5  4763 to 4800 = 0.4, 20.3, 20.9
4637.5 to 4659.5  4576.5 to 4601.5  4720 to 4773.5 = 0.3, 19.6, 20.3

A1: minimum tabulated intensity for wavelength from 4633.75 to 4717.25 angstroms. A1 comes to 15.59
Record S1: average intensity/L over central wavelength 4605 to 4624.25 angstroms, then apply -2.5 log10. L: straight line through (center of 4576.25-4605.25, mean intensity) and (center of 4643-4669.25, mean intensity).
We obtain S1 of -0.09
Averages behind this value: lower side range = 19.6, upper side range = 19.7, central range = 21.2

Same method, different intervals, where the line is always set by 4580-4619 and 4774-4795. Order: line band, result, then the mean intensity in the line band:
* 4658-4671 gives 0.04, 19.7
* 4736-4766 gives 0.01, 20.5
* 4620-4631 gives -0.03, 20.8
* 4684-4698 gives 0.09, 18.9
